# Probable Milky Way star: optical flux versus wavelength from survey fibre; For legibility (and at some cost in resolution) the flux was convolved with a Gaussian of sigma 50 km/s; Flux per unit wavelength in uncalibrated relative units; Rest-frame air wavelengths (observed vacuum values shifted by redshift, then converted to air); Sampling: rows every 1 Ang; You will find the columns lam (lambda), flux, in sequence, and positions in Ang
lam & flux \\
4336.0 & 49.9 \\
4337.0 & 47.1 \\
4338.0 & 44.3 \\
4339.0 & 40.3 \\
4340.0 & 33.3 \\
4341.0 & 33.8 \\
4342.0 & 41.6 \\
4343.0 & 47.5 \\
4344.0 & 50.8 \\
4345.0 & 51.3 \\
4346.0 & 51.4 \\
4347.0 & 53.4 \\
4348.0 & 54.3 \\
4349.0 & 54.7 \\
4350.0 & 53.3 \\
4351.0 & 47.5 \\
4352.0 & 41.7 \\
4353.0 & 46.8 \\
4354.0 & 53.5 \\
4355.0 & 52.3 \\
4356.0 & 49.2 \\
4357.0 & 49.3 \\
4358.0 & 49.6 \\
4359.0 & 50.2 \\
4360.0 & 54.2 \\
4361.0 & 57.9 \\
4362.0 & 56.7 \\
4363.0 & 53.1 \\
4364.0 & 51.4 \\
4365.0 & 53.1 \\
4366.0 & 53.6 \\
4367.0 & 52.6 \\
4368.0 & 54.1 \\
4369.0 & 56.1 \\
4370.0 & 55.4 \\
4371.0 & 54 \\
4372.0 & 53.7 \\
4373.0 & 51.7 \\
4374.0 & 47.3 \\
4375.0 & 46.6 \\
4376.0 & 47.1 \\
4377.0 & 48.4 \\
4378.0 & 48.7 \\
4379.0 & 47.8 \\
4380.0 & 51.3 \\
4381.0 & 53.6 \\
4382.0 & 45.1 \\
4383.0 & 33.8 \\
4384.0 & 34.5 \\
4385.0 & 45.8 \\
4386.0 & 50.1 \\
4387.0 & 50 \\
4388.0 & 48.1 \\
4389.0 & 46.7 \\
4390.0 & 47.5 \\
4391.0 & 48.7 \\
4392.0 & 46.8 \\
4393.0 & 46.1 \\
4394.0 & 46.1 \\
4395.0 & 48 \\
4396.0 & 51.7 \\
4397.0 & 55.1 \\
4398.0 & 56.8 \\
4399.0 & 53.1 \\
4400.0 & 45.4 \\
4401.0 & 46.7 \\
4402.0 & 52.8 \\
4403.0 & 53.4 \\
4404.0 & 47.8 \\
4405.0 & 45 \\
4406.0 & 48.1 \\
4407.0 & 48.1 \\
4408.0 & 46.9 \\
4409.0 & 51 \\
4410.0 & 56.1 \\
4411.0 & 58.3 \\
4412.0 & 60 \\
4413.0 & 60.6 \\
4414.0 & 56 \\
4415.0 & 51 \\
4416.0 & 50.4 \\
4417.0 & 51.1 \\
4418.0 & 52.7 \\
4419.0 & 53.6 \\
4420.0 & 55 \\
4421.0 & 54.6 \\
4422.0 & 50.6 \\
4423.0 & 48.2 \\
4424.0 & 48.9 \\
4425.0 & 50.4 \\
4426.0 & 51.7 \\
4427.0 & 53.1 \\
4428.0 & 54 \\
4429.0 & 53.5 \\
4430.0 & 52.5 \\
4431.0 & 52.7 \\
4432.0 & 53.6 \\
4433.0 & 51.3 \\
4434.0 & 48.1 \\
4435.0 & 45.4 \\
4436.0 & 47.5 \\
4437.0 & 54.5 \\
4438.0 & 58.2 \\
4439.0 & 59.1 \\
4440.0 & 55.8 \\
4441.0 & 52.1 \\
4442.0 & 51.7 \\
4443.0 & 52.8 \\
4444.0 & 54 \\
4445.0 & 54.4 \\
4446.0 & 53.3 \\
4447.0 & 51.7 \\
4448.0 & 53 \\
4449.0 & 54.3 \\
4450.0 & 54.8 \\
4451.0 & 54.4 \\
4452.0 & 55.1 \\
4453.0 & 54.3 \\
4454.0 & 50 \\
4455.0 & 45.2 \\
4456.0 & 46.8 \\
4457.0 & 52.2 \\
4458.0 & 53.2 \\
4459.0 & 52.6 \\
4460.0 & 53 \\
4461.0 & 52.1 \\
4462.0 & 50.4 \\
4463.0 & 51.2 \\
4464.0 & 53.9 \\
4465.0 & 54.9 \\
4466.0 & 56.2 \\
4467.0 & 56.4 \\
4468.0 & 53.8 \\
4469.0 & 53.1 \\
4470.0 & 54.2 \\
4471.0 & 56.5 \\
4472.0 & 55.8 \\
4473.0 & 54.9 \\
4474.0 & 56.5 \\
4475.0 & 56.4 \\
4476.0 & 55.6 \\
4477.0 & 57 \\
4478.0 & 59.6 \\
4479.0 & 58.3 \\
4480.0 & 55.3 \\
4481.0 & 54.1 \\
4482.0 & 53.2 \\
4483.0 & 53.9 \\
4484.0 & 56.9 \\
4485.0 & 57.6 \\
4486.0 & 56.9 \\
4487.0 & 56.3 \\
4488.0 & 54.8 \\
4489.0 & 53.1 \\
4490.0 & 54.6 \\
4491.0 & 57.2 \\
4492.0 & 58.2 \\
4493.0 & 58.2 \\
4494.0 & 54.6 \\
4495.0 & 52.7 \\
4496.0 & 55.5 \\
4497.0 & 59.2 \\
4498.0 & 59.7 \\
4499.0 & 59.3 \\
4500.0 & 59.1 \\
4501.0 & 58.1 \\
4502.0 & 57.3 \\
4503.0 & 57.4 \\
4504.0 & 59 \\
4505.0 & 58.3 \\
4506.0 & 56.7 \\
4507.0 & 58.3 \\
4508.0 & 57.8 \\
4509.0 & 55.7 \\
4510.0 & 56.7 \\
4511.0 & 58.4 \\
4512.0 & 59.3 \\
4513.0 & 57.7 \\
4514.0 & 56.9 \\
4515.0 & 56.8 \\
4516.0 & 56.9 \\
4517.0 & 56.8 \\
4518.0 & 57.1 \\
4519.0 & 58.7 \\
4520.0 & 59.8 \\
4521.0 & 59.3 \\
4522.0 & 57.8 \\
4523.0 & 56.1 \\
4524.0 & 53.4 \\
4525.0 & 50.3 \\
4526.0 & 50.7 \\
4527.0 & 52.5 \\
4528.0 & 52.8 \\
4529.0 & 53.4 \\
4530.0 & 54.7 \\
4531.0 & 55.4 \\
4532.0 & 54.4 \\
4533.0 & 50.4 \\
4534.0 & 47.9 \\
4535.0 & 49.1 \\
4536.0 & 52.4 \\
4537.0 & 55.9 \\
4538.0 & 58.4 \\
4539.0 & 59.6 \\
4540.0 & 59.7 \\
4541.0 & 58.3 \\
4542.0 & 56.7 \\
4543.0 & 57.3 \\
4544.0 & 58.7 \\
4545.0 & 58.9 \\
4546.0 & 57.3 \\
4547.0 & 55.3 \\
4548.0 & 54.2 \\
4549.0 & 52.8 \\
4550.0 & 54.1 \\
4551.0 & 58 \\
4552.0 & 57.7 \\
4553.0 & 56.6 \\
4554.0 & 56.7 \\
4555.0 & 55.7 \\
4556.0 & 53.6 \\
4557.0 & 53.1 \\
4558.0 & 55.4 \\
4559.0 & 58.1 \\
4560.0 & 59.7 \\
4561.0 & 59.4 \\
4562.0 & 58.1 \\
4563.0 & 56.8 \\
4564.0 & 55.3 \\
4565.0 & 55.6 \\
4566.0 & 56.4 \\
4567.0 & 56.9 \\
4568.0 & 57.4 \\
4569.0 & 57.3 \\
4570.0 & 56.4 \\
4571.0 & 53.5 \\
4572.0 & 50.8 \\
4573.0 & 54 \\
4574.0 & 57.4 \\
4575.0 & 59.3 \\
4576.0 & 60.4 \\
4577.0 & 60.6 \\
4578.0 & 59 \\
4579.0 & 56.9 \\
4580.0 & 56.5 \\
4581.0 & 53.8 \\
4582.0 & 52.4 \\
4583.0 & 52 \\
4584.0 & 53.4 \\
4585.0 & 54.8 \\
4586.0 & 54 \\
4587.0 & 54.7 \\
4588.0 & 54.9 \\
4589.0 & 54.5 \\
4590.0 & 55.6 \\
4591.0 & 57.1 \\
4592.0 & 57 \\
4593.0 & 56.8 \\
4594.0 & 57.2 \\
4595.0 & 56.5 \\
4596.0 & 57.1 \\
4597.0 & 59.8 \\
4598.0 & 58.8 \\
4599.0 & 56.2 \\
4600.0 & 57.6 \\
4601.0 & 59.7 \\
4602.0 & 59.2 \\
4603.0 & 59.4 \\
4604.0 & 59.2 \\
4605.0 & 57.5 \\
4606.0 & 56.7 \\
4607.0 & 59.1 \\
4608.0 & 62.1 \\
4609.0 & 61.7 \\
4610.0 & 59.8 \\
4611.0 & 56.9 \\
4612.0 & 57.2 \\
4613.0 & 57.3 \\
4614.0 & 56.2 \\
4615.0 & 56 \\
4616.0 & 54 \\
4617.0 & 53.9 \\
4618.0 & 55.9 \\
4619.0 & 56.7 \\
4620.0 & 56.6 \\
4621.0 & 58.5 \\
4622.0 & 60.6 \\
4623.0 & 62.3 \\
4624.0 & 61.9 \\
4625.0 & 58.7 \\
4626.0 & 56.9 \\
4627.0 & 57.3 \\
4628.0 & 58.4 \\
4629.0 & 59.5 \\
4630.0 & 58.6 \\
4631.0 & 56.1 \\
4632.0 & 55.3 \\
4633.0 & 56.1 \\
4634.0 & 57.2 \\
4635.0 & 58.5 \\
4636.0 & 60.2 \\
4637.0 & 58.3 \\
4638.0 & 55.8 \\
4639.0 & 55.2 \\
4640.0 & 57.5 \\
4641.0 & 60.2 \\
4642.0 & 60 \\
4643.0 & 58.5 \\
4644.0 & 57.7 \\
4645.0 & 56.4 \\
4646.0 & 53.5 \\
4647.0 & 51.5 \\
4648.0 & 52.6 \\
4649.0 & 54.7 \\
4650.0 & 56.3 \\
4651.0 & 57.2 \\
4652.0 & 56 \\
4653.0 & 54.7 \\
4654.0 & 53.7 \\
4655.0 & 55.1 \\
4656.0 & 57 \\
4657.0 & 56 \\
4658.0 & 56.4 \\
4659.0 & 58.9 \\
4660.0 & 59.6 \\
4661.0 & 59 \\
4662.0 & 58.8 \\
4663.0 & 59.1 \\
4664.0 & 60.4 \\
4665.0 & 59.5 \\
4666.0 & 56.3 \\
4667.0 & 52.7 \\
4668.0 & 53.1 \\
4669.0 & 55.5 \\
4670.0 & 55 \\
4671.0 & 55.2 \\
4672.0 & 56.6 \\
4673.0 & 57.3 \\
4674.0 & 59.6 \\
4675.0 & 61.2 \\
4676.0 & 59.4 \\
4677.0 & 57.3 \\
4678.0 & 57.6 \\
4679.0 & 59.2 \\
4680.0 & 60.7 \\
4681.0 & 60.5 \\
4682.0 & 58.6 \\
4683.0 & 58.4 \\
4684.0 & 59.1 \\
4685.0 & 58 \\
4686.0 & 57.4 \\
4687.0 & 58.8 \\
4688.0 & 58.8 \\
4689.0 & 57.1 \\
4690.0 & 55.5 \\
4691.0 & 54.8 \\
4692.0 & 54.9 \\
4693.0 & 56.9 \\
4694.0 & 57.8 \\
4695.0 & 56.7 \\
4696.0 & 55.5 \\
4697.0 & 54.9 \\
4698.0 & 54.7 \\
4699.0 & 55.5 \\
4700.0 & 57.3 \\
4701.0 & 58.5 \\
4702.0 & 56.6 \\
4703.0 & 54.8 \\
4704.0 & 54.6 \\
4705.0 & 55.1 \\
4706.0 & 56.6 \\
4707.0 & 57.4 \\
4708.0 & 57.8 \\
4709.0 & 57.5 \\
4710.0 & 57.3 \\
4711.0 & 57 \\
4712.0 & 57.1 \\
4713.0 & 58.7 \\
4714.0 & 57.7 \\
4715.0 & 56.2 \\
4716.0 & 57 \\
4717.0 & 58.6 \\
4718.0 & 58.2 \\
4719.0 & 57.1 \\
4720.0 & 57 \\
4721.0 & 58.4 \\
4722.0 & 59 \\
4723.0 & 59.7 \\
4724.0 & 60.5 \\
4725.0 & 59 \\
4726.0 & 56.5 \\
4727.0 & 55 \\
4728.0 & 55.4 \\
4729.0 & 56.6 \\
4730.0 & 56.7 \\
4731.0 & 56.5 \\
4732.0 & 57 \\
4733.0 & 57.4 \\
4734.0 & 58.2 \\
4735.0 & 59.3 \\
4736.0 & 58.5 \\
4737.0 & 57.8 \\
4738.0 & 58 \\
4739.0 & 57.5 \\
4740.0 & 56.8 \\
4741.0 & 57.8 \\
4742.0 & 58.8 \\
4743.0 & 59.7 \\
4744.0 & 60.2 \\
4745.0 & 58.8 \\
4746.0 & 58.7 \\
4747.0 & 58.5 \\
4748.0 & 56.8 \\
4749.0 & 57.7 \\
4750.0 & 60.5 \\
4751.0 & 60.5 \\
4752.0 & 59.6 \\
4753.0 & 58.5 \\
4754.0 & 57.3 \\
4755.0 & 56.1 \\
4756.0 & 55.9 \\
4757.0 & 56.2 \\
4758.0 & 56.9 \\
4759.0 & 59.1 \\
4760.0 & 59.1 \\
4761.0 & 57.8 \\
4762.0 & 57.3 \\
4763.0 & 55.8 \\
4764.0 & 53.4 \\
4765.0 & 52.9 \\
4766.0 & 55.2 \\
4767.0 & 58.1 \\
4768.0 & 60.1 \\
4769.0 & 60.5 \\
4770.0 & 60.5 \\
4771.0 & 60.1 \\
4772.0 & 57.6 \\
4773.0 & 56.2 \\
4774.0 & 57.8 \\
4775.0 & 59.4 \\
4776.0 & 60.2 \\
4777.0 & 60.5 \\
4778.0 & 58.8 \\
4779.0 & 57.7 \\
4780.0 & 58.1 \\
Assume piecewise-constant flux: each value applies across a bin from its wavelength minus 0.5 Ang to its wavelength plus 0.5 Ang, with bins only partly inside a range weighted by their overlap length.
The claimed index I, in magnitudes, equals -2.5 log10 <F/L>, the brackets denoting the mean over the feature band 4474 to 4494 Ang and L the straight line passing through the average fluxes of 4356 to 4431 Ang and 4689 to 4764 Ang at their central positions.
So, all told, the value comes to -0.07 mag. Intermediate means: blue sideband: 50.8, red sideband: 57.4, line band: 56.1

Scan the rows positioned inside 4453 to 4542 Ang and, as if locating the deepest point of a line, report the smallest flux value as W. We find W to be 45.2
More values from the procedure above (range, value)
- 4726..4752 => 55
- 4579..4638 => 52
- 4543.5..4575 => 50.8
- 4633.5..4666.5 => 51.5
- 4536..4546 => 52.4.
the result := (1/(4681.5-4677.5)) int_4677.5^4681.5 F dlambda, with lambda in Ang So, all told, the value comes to 59.5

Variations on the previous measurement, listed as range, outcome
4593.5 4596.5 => 56.9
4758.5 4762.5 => 58.3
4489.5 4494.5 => 56.6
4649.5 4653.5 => 56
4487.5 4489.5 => 54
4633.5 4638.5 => 58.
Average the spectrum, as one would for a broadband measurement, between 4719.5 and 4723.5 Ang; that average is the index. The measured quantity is 58.5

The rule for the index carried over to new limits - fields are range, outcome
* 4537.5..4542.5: 58.5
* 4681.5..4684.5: 58.7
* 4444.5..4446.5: 53.8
